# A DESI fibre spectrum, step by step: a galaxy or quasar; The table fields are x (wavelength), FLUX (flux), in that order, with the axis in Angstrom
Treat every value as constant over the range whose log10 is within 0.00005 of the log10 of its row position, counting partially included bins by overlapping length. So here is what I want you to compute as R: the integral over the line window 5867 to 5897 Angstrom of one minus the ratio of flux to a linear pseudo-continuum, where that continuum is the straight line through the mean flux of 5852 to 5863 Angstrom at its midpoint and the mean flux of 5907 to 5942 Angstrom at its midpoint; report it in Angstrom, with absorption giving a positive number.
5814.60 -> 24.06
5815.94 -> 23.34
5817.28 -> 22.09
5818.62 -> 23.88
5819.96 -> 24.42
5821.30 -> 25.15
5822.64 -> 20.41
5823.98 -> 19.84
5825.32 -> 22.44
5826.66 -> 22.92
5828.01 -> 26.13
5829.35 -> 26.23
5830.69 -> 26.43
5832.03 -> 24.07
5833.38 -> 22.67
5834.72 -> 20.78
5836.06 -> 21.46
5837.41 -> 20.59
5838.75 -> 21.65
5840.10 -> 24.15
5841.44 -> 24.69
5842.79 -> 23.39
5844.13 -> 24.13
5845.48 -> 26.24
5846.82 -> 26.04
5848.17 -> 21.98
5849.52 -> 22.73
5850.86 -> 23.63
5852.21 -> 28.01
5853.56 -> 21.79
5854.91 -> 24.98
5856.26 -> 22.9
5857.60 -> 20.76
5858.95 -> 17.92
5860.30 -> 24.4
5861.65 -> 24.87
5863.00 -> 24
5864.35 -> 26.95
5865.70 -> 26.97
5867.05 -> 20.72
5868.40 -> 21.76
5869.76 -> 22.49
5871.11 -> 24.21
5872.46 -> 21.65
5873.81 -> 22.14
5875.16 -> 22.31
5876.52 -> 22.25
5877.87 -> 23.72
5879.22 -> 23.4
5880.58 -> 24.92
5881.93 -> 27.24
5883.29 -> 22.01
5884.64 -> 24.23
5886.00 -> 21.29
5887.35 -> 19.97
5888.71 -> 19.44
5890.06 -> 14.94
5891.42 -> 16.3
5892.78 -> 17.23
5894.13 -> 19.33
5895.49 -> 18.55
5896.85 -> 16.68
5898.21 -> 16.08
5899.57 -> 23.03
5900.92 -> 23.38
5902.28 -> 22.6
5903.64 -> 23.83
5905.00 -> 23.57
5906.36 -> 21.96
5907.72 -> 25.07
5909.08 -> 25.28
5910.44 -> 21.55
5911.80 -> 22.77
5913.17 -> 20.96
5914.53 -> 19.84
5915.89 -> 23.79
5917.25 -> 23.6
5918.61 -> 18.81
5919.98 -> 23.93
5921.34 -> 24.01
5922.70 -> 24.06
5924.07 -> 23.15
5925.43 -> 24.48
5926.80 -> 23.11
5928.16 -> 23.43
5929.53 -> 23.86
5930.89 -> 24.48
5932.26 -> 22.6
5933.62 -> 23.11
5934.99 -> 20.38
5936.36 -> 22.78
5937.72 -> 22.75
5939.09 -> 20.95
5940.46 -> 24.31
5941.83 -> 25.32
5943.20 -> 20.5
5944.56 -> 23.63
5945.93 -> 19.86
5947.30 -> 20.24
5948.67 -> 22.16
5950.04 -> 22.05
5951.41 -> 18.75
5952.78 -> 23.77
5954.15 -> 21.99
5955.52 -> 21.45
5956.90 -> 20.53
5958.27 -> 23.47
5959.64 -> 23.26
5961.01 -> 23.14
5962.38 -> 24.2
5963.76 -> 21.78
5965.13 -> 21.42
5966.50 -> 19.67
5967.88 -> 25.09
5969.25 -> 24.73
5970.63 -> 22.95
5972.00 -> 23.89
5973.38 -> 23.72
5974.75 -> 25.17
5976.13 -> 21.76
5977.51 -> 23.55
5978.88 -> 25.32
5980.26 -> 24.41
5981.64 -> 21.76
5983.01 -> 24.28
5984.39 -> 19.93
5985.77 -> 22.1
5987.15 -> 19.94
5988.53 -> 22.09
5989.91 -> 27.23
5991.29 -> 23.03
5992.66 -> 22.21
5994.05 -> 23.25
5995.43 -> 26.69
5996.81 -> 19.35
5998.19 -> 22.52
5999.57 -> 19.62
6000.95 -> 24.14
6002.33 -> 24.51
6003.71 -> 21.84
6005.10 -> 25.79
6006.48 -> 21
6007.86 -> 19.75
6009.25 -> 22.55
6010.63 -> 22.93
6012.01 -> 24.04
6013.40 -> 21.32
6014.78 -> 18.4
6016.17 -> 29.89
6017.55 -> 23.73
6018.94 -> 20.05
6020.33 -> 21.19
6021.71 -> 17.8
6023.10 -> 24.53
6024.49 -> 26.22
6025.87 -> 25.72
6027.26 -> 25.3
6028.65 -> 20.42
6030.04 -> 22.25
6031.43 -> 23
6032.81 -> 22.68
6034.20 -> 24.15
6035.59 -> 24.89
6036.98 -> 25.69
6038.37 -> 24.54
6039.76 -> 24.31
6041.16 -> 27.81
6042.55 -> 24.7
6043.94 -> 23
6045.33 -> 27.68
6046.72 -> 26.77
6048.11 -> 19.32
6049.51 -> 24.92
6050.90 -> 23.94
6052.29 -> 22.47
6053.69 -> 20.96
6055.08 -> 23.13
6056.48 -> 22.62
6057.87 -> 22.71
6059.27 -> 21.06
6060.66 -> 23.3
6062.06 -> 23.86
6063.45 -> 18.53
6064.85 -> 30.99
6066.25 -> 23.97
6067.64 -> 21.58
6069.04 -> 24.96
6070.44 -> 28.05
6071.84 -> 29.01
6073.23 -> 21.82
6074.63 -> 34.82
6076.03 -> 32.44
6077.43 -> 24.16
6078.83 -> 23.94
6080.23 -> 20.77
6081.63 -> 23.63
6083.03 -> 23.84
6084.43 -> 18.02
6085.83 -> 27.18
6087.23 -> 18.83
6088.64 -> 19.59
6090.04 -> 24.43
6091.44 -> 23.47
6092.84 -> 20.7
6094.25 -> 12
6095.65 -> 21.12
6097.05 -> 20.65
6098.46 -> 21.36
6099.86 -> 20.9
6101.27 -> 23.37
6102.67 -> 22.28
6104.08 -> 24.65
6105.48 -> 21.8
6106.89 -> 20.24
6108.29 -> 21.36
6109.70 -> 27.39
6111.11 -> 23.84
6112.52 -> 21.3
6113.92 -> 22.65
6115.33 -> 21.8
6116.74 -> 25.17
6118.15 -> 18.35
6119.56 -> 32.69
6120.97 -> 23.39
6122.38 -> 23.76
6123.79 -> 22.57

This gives 2.3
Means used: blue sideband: 23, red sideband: 23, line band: 21.2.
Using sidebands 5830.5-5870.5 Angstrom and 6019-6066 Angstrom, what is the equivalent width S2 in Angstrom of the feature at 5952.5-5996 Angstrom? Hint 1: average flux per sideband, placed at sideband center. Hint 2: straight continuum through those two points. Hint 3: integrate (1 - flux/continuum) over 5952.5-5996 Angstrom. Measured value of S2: 0.9 Angstrom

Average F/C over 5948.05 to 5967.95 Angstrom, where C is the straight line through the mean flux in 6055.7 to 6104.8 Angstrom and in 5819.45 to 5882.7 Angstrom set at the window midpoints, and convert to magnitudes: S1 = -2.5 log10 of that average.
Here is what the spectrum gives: 0.06 mag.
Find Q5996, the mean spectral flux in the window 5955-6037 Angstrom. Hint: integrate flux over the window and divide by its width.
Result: 22.9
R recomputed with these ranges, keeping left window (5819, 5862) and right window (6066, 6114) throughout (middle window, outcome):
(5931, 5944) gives 0.4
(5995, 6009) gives 0.5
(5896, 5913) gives 0.9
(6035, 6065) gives -0.8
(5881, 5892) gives 1.2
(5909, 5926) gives 0.4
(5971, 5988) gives 0.2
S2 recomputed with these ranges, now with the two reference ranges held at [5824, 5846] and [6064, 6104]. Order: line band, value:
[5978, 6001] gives 0.7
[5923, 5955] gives 1.3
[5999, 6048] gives 0.1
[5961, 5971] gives 0.3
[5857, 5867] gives 0.0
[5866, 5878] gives 0.5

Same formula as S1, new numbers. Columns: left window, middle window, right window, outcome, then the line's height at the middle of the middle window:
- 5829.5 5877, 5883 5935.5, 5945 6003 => 0.063 mag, 23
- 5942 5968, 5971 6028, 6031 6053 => 0.009 mag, 23.2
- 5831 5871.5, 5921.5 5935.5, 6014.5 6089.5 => 0.012 mag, 23.6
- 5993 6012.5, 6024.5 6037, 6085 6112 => -0.066 mag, 22.4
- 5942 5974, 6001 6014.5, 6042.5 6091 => 0.024 mag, 23.1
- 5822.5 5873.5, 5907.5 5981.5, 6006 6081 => 0.040 mag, 23.6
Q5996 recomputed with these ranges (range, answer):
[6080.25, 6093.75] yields 22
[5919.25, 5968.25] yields 22.6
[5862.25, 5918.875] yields 22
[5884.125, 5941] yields 21.8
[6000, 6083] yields 23.9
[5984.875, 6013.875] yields 22.7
